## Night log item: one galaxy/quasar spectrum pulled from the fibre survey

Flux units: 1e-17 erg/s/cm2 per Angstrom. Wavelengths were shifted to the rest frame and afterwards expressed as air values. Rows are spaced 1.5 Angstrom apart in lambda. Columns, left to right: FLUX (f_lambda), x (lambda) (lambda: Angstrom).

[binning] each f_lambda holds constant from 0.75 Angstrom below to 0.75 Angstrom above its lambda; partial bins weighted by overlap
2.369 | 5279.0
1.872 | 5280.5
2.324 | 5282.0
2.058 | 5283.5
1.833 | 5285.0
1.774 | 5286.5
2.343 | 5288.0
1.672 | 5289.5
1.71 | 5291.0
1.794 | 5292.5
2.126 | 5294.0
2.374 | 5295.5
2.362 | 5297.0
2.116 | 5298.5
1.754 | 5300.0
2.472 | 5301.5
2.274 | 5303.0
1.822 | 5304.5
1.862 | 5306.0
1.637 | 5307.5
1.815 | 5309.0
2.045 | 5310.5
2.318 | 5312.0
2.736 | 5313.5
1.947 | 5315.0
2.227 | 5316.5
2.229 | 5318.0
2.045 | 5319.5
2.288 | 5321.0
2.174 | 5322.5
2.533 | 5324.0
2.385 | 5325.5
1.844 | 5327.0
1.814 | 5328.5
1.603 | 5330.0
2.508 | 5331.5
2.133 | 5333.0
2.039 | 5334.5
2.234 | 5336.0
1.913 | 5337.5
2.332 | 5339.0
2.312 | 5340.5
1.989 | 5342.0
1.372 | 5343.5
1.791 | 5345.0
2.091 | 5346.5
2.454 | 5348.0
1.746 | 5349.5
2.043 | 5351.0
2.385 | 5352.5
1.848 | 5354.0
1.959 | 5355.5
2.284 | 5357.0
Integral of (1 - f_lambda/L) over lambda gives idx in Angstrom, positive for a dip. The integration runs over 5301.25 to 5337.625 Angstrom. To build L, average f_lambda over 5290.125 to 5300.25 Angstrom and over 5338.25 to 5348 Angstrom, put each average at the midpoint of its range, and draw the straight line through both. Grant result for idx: -1.5 Angstrom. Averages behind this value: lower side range 2.04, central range 2.11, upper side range 2.02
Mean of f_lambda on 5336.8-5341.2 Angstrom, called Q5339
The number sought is 2.19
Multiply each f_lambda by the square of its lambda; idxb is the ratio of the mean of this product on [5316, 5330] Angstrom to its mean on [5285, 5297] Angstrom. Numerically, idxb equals 1.09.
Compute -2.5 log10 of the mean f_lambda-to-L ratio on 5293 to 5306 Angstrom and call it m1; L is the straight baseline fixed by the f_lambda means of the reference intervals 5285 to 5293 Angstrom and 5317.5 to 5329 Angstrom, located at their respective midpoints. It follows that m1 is -0.10 mag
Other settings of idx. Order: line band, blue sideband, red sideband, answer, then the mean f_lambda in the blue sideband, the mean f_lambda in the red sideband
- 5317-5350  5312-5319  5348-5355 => 1.2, 2.28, 2.05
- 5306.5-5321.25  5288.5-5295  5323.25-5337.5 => -0.8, 1.87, 2.11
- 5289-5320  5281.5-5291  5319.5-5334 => -0.3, 1.97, 2.14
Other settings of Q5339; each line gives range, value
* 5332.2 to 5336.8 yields 2.14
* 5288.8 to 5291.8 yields 1.69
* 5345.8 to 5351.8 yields 2.09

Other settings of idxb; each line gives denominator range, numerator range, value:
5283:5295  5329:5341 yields 1.13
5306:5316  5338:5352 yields 0.99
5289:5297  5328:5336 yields 1.05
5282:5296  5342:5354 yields 1.02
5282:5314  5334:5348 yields 1.01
